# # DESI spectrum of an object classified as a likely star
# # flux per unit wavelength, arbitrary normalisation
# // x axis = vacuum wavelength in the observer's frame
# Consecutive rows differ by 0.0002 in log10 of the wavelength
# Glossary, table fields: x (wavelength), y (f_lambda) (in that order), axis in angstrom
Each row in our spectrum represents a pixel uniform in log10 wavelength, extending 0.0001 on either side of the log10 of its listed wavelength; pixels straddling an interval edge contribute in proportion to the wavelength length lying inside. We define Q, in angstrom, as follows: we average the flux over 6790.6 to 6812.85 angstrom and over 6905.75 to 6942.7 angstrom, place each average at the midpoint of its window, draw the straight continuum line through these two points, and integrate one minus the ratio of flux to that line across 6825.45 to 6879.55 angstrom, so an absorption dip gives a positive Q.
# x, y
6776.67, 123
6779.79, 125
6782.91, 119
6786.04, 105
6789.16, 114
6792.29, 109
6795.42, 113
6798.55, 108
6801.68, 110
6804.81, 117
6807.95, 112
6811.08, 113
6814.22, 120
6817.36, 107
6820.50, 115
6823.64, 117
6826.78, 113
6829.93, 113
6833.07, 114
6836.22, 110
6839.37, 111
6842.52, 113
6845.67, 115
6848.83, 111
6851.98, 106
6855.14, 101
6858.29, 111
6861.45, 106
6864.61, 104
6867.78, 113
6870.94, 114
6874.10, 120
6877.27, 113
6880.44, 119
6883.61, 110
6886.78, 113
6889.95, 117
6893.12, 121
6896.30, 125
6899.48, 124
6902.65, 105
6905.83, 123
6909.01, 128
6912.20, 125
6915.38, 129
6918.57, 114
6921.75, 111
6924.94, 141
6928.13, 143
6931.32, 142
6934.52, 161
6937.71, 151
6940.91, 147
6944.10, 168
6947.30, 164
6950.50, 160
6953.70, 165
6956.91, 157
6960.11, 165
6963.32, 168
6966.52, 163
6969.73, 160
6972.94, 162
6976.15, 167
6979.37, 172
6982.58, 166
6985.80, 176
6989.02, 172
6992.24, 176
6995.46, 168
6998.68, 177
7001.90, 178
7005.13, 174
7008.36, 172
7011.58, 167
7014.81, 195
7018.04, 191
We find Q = 4.6 angstrom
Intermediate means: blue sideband 112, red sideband 135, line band 111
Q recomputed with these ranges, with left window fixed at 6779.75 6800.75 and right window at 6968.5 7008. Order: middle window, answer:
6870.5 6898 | 4.5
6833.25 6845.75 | 1.5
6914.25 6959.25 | 2.5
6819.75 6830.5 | 0.7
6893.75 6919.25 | 4.3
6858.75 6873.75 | 2.7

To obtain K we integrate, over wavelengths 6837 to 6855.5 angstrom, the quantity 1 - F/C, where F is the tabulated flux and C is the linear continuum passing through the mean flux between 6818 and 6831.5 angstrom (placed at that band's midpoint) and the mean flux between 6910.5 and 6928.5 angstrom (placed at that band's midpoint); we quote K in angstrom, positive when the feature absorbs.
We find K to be 1.1 angstrom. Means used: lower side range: 114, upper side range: 126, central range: 110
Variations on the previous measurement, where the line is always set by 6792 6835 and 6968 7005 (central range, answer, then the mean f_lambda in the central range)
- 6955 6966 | -0.1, 163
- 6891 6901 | 1.2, 123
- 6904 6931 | 3.7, 127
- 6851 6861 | 1.7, 106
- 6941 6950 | -0.3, 162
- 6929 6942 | 0.3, 150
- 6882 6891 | 1.6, 113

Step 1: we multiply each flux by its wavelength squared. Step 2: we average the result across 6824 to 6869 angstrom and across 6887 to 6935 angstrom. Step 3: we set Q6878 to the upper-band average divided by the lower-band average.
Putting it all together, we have 1.2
